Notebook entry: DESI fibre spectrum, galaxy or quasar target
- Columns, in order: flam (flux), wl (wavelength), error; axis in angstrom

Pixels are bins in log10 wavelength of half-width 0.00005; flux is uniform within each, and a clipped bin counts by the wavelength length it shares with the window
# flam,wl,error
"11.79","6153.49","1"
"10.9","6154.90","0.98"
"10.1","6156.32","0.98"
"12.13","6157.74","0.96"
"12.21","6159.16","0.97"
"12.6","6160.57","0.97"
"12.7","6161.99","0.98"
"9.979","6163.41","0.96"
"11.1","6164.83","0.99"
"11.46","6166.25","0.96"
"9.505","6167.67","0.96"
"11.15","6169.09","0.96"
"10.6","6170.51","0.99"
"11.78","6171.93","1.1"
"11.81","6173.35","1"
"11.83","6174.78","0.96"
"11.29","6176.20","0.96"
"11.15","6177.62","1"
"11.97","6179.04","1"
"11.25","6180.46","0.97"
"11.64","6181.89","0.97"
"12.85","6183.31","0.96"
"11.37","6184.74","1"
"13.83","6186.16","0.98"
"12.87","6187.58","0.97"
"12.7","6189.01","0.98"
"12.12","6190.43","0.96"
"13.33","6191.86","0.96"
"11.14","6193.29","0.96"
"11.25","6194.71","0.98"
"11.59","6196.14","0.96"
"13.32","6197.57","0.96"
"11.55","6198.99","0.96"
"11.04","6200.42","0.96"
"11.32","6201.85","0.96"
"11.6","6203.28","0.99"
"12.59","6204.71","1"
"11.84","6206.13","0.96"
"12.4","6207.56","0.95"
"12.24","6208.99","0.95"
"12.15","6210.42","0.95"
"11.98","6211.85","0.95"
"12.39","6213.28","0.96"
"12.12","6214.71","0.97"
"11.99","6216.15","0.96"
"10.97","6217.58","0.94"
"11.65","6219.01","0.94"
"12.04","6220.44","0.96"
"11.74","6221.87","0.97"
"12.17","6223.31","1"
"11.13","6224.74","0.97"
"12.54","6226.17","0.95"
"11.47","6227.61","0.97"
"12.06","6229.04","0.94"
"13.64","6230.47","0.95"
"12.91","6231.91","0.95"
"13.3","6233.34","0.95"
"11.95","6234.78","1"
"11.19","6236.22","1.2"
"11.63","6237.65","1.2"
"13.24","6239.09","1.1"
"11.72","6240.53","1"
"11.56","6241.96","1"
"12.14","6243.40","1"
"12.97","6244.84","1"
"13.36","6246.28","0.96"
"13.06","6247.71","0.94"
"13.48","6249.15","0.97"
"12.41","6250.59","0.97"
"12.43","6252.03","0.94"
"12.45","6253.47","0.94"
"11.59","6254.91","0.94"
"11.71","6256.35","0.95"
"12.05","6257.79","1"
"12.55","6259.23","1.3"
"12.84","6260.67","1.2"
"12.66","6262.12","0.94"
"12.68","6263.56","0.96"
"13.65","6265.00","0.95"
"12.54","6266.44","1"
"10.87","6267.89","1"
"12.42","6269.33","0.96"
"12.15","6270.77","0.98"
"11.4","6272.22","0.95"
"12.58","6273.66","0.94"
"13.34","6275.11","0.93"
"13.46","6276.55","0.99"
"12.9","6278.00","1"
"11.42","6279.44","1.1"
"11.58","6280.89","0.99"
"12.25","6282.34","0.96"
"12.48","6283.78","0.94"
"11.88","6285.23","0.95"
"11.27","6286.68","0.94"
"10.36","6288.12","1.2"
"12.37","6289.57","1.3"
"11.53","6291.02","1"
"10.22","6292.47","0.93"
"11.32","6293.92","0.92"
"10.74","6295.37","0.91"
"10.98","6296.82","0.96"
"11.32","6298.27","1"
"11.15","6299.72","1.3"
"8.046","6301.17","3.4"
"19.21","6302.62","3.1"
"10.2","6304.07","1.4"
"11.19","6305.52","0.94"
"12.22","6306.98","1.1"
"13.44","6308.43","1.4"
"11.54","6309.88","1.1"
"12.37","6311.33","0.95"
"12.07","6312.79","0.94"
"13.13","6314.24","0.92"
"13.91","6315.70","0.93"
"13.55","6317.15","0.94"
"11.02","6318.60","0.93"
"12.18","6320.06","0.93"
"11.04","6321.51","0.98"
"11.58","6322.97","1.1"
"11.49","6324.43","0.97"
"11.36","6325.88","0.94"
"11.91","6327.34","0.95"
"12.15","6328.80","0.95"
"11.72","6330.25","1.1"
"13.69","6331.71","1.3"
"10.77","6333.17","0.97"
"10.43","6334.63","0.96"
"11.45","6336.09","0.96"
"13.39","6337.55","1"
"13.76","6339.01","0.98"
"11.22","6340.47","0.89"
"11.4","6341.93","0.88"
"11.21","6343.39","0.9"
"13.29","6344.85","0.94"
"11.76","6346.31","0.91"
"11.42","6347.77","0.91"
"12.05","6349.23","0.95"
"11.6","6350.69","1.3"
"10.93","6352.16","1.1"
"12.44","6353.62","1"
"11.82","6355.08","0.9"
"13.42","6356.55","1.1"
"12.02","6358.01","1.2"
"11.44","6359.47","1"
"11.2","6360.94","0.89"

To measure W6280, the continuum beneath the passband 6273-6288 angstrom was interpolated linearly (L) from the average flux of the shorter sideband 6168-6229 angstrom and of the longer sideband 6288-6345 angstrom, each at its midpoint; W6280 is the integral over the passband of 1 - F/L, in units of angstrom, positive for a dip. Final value -0.4 angstrom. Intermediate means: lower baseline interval 11.9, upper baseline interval 11.9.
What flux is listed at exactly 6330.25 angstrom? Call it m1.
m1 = 11.72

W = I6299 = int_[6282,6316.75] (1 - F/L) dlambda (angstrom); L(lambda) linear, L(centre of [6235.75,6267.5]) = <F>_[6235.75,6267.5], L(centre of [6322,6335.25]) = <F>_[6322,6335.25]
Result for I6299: 0.19 angstrom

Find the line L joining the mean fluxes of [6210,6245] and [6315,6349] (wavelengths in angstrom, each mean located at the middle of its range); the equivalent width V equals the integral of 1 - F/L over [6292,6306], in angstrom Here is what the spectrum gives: 0.6 angstrom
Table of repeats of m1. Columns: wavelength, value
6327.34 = 11.91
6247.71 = 13.06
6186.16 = 13.83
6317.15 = 13.55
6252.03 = 12.43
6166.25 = 11.46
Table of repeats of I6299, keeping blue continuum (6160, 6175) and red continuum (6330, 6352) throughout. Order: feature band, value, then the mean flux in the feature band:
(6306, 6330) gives -0.7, 12.2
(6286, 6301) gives 0.9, 11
